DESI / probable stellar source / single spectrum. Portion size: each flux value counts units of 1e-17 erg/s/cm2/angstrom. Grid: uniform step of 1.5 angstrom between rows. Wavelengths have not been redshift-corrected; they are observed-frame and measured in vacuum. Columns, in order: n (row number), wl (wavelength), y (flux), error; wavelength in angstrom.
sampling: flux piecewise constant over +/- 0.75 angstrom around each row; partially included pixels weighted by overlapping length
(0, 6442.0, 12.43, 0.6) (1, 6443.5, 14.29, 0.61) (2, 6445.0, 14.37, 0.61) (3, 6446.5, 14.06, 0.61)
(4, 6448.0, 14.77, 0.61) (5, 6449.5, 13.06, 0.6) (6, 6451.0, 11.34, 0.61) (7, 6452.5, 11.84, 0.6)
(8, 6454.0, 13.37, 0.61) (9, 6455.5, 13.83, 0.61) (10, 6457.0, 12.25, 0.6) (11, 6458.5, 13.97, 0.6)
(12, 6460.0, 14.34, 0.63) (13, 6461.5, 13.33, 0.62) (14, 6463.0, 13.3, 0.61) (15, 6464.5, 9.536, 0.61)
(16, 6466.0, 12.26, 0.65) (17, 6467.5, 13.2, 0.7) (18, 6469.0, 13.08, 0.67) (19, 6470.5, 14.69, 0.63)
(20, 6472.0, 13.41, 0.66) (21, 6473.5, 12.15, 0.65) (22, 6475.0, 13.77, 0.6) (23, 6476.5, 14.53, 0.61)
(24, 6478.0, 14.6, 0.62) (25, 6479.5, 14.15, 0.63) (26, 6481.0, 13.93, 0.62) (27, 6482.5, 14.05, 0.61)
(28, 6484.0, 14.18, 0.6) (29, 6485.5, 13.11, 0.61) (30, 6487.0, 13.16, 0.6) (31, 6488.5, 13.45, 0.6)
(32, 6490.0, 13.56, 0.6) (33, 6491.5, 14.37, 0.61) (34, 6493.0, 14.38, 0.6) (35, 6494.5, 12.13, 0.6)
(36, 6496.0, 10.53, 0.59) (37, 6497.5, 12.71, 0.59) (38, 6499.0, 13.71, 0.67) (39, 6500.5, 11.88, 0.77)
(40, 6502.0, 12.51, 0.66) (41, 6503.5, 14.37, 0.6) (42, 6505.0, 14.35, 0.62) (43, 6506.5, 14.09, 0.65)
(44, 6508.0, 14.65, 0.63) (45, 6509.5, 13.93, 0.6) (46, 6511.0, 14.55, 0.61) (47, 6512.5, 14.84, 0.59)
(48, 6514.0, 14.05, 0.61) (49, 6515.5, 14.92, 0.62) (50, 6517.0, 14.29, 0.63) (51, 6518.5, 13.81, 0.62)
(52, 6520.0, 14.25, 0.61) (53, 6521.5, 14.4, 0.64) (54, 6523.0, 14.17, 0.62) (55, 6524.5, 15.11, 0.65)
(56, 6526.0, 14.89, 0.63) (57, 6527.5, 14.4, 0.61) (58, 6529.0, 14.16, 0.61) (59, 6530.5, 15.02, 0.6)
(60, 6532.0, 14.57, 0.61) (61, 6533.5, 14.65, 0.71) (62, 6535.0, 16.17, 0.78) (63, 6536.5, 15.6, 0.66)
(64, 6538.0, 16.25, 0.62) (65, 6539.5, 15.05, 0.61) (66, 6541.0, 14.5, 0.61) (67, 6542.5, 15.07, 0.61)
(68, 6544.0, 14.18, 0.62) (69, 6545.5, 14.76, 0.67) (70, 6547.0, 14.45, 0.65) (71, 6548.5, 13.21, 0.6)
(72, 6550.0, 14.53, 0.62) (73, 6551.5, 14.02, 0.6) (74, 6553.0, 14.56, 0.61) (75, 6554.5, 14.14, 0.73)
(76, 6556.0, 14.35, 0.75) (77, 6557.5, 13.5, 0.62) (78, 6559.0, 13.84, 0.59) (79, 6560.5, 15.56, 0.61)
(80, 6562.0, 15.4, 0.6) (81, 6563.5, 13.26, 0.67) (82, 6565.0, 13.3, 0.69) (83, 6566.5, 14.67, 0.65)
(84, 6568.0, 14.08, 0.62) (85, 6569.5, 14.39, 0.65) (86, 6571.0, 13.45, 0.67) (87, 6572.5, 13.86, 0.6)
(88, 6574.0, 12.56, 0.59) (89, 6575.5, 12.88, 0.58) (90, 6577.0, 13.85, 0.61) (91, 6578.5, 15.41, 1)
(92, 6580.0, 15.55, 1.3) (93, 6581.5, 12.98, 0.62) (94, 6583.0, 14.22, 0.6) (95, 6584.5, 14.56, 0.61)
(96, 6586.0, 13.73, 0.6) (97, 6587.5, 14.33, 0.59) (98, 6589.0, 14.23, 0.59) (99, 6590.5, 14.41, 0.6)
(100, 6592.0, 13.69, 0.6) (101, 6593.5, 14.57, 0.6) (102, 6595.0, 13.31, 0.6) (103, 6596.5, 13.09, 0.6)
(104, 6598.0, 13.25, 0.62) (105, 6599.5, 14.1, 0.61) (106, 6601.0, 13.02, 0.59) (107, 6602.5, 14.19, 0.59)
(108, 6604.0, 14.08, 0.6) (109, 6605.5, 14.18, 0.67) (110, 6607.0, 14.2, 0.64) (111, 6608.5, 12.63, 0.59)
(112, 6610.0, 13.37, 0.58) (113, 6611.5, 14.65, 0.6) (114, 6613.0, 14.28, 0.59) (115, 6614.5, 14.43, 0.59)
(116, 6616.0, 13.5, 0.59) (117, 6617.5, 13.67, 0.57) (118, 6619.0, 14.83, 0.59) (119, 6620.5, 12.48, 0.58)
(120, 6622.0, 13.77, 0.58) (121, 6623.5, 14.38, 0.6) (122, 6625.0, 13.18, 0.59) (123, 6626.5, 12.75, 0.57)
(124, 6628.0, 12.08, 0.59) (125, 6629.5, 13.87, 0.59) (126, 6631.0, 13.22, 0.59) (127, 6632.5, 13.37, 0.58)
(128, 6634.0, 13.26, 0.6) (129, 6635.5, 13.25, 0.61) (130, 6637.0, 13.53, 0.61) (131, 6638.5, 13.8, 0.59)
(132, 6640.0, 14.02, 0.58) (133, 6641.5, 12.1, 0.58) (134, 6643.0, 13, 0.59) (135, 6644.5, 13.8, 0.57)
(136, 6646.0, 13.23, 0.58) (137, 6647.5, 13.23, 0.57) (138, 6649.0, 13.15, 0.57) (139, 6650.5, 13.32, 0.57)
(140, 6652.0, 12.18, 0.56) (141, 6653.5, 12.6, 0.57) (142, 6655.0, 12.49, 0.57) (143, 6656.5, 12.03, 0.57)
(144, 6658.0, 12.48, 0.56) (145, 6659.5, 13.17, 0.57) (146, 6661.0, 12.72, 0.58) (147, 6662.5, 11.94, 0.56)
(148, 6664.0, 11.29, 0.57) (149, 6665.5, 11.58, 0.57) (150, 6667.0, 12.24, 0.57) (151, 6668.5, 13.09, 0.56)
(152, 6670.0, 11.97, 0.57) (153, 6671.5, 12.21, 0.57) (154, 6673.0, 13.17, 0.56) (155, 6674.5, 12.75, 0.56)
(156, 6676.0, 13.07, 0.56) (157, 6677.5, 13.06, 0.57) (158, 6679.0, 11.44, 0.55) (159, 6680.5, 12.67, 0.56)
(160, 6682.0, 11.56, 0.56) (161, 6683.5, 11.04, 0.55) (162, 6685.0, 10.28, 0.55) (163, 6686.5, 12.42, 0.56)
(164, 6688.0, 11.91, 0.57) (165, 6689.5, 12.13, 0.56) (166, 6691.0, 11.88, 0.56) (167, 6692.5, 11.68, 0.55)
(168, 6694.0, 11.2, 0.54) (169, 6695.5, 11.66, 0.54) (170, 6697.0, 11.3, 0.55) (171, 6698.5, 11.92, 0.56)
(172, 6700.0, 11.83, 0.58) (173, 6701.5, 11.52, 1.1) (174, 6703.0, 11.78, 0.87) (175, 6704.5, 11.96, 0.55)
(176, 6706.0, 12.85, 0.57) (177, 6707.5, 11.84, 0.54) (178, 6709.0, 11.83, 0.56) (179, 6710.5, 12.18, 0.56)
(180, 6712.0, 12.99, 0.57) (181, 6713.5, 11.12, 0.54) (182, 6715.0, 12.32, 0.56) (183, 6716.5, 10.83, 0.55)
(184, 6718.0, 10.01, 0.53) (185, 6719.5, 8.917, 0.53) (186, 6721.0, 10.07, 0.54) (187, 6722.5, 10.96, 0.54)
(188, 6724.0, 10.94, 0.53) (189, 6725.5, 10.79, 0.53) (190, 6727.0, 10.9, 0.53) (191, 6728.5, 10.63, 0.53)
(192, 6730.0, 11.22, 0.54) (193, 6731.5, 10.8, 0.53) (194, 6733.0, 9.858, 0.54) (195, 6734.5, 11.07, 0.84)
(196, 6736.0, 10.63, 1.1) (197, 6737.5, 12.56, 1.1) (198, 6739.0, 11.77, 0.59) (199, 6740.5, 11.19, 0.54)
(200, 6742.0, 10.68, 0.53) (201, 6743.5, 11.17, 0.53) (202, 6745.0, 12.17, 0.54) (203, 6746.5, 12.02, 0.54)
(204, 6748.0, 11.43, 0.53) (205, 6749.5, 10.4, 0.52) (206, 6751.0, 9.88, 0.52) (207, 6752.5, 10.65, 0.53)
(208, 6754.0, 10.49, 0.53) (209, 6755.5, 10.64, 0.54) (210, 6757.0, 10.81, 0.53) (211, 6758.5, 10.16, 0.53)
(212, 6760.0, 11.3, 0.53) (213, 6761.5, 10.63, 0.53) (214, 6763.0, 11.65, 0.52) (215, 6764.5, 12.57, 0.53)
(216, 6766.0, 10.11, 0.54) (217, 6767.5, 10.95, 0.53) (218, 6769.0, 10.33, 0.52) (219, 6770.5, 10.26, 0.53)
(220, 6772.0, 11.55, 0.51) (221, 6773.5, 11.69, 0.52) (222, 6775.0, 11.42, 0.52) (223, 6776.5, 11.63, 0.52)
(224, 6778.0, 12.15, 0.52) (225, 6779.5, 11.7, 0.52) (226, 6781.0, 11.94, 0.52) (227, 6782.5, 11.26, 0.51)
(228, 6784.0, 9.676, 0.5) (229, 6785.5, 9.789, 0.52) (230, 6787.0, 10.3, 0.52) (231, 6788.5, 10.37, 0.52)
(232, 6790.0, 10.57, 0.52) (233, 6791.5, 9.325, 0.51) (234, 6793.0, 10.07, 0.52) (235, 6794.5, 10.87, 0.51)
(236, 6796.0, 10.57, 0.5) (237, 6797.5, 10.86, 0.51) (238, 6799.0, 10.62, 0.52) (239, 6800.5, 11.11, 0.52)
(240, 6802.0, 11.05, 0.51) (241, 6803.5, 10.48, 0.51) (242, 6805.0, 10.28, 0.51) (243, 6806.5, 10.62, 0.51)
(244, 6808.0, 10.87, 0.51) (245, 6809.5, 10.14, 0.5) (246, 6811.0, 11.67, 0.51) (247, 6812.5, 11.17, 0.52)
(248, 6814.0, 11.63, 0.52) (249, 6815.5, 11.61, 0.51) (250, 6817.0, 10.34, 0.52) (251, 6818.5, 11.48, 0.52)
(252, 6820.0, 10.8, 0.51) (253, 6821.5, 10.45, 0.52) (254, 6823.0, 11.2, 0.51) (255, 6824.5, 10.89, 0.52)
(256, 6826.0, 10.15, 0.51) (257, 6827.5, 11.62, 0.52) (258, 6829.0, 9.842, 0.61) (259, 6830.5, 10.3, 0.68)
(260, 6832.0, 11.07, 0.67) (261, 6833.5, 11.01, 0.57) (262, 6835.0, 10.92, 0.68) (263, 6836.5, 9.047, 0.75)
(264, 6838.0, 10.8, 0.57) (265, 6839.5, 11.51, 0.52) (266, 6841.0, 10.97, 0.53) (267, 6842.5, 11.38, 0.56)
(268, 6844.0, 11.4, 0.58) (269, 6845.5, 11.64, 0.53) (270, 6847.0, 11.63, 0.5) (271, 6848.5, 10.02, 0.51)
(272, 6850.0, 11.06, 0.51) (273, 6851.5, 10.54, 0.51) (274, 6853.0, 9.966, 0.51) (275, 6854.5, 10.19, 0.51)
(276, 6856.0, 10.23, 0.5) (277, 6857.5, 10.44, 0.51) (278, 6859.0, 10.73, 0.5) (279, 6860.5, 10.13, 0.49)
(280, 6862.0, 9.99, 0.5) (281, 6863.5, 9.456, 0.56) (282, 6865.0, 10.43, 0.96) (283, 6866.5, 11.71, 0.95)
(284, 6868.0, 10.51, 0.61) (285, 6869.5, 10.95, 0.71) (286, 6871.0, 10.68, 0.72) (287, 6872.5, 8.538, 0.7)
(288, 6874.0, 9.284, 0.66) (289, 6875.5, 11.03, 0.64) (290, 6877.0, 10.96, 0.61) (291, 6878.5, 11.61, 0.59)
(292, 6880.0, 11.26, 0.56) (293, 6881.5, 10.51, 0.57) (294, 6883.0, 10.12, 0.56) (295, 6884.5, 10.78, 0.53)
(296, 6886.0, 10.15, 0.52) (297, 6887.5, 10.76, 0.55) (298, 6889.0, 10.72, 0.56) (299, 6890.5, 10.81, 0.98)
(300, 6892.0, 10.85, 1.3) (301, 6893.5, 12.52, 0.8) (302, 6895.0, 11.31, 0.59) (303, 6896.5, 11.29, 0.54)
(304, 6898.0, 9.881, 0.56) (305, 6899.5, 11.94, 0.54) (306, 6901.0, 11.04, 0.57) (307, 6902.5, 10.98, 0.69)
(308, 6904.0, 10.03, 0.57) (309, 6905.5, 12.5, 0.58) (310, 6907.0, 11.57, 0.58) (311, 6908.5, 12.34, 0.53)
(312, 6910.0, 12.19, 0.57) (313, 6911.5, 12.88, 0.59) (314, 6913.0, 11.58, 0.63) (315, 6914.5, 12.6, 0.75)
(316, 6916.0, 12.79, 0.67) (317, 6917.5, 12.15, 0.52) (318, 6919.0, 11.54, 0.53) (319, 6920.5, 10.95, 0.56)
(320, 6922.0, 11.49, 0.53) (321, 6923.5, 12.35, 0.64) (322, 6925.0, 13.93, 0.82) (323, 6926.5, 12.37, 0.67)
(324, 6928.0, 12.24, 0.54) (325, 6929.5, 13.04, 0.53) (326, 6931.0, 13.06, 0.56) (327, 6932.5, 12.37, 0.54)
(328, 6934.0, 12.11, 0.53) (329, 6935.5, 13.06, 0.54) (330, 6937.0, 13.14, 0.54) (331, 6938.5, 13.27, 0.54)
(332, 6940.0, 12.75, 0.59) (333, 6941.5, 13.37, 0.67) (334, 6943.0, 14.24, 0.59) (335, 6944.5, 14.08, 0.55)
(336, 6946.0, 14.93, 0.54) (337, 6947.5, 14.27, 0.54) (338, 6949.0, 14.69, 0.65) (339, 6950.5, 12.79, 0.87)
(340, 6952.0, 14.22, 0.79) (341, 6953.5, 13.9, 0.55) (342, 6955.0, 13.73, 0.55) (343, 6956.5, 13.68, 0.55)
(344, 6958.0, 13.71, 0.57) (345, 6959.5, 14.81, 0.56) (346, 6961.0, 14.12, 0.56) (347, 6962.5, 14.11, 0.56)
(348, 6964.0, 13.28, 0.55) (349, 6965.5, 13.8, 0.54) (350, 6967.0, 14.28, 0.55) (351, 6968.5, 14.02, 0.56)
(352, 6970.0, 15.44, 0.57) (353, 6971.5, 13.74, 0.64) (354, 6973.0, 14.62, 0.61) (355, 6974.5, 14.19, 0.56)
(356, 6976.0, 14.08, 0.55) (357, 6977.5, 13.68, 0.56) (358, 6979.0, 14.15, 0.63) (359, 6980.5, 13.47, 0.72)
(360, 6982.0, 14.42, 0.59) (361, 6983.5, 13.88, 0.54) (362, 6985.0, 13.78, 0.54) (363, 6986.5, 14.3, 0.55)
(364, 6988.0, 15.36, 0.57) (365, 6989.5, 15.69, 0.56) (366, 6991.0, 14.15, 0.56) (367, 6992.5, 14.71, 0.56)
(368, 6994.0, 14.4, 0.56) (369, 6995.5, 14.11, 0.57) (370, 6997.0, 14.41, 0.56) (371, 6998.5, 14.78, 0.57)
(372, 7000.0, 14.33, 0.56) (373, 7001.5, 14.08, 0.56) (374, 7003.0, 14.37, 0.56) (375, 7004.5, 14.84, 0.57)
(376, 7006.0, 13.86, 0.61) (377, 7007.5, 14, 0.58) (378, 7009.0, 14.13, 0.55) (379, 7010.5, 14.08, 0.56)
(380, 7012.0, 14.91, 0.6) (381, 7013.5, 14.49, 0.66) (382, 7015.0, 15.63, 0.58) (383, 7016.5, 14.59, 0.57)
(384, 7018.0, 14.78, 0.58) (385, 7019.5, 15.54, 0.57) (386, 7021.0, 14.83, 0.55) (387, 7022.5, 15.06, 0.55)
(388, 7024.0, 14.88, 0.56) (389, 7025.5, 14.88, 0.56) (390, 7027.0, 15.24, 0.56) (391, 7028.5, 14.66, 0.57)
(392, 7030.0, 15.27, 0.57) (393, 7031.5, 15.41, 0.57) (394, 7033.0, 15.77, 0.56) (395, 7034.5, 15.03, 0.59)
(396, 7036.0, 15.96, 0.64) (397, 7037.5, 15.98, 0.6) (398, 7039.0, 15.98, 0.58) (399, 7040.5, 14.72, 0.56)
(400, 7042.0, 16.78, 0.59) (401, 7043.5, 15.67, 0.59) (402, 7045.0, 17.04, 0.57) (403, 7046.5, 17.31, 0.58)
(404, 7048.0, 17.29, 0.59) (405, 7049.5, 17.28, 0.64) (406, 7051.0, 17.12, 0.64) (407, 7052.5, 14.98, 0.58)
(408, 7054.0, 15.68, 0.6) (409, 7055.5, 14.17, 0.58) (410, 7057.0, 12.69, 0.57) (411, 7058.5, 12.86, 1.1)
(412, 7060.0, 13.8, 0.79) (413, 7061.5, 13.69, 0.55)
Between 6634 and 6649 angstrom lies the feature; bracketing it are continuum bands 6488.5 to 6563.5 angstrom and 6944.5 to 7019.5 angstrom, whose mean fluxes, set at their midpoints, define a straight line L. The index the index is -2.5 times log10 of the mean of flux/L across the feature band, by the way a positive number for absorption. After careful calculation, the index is 0.07 mag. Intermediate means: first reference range 14.2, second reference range 14.3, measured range 13.3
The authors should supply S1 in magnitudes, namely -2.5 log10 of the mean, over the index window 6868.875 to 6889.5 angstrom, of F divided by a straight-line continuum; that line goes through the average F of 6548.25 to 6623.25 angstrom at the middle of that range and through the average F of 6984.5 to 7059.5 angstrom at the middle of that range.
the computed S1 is 0.36 mag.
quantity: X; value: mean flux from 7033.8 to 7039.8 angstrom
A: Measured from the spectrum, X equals 15.7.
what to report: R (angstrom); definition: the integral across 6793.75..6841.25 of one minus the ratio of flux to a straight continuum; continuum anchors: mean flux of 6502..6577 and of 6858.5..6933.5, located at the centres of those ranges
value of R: 4.6 angstrom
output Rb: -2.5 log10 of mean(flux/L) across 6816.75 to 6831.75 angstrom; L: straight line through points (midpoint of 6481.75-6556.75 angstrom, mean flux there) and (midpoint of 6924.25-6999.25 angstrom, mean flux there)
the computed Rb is 0.29 mag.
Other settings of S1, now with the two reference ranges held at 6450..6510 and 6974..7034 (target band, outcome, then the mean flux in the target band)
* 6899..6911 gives 0.23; 11.6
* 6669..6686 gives 0.14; 12.1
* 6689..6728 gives 0.21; 11.4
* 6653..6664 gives 0.11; 12.4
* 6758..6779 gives 0.24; 11.2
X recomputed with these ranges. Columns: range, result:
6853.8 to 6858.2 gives 10.3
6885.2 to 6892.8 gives 10.7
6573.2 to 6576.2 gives 12.7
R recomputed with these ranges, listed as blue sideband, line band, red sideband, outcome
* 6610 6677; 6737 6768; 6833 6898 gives 2.1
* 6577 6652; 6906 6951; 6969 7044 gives 5.3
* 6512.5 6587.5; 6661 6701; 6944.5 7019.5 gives 6.6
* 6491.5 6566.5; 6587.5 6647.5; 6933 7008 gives 2.5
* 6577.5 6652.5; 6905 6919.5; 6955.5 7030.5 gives 2.1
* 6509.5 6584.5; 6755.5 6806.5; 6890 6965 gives 9.5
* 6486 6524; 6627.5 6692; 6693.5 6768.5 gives -3.3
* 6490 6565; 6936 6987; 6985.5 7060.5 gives 3.3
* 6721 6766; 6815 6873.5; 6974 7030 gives 8.1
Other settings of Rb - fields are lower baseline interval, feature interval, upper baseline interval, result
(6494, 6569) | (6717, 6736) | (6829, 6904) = 0.158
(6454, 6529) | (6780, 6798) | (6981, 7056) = 0.350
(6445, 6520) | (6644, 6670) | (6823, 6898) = -0.034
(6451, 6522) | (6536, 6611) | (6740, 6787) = -0.113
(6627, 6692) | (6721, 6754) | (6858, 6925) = 0.103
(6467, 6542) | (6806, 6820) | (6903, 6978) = 0.213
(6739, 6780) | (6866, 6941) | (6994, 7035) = 0.140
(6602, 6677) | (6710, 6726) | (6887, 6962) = 0.181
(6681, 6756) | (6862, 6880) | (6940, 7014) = 0.234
